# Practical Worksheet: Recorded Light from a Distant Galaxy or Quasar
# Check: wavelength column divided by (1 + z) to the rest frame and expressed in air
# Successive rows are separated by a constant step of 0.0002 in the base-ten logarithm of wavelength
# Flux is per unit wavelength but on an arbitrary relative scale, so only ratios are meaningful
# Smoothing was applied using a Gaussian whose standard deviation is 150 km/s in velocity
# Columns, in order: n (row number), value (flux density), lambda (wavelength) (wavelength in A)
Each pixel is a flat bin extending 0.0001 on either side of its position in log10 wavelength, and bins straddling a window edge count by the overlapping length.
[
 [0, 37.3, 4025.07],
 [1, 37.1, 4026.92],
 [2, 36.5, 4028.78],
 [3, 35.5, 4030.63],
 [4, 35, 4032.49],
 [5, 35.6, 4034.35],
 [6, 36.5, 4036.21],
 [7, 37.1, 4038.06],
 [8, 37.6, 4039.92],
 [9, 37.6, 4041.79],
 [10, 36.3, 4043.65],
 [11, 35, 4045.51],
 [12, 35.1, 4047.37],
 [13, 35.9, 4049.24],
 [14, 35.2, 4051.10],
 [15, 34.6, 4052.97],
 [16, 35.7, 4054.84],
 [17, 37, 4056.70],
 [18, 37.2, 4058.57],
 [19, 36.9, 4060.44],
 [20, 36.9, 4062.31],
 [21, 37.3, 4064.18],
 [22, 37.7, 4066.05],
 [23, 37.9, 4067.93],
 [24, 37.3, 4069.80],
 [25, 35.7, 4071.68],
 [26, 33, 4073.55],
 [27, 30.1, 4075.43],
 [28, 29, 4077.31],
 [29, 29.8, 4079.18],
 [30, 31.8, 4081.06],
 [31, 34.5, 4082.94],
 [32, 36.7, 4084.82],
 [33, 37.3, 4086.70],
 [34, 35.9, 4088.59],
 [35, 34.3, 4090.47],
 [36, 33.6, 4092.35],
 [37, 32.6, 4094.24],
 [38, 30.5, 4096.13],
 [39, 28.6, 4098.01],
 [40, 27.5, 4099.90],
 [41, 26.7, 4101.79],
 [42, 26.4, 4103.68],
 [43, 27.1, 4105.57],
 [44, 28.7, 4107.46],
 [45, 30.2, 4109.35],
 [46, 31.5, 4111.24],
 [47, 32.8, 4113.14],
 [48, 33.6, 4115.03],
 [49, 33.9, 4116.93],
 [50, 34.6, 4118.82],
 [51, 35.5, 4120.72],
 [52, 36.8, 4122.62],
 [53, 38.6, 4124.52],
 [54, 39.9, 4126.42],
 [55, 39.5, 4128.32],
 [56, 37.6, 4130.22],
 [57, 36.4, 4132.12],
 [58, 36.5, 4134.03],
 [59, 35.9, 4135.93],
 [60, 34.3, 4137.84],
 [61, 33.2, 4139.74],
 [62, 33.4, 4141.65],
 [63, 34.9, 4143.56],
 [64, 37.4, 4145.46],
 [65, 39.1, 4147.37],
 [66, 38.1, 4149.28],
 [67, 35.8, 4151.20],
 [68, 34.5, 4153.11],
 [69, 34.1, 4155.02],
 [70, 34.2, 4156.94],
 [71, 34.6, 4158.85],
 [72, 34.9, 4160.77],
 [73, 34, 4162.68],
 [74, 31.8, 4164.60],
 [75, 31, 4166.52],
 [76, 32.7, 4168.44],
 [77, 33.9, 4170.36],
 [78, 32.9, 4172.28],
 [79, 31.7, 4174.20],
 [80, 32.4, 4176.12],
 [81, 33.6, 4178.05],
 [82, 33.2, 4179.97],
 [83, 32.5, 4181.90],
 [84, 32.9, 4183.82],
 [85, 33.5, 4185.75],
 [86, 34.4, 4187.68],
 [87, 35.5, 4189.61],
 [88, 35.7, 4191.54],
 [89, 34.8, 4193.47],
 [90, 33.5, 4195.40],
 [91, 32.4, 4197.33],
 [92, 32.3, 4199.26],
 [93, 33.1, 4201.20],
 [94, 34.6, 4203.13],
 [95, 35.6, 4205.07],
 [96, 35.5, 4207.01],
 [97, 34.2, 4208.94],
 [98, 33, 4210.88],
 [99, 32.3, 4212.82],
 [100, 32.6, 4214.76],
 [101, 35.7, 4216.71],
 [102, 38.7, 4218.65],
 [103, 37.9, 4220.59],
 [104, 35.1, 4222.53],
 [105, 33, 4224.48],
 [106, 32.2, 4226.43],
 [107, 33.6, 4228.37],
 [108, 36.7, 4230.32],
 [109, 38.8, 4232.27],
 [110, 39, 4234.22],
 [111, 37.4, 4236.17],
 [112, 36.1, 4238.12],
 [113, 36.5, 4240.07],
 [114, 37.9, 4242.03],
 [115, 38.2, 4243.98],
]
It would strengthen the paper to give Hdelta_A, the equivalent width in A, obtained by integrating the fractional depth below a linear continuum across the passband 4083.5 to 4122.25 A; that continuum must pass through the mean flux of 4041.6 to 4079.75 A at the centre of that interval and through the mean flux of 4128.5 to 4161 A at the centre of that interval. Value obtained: 3.8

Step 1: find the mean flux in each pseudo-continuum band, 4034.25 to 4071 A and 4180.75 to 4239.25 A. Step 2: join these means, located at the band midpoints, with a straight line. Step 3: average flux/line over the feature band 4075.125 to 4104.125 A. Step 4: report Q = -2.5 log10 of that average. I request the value 0.142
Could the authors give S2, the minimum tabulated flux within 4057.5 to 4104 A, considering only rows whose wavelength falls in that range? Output 26.4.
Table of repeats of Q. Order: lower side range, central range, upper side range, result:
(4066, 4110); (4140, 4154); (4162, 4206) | -0.10 mag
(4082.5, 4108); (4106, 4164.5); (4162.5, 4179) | -0.10 mag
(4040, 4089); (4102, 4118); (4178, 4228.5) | 0.15 mag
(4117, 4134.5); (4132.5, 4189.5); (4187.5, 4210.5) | 0.05 mag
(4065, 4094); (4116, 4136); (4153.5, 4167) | -0.09 mag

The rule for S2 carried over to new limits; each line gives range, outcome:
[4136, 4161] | 33.2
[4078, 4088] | 29.8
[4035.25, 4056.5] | 34.6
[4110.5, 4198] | 31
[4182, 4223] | 32.3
